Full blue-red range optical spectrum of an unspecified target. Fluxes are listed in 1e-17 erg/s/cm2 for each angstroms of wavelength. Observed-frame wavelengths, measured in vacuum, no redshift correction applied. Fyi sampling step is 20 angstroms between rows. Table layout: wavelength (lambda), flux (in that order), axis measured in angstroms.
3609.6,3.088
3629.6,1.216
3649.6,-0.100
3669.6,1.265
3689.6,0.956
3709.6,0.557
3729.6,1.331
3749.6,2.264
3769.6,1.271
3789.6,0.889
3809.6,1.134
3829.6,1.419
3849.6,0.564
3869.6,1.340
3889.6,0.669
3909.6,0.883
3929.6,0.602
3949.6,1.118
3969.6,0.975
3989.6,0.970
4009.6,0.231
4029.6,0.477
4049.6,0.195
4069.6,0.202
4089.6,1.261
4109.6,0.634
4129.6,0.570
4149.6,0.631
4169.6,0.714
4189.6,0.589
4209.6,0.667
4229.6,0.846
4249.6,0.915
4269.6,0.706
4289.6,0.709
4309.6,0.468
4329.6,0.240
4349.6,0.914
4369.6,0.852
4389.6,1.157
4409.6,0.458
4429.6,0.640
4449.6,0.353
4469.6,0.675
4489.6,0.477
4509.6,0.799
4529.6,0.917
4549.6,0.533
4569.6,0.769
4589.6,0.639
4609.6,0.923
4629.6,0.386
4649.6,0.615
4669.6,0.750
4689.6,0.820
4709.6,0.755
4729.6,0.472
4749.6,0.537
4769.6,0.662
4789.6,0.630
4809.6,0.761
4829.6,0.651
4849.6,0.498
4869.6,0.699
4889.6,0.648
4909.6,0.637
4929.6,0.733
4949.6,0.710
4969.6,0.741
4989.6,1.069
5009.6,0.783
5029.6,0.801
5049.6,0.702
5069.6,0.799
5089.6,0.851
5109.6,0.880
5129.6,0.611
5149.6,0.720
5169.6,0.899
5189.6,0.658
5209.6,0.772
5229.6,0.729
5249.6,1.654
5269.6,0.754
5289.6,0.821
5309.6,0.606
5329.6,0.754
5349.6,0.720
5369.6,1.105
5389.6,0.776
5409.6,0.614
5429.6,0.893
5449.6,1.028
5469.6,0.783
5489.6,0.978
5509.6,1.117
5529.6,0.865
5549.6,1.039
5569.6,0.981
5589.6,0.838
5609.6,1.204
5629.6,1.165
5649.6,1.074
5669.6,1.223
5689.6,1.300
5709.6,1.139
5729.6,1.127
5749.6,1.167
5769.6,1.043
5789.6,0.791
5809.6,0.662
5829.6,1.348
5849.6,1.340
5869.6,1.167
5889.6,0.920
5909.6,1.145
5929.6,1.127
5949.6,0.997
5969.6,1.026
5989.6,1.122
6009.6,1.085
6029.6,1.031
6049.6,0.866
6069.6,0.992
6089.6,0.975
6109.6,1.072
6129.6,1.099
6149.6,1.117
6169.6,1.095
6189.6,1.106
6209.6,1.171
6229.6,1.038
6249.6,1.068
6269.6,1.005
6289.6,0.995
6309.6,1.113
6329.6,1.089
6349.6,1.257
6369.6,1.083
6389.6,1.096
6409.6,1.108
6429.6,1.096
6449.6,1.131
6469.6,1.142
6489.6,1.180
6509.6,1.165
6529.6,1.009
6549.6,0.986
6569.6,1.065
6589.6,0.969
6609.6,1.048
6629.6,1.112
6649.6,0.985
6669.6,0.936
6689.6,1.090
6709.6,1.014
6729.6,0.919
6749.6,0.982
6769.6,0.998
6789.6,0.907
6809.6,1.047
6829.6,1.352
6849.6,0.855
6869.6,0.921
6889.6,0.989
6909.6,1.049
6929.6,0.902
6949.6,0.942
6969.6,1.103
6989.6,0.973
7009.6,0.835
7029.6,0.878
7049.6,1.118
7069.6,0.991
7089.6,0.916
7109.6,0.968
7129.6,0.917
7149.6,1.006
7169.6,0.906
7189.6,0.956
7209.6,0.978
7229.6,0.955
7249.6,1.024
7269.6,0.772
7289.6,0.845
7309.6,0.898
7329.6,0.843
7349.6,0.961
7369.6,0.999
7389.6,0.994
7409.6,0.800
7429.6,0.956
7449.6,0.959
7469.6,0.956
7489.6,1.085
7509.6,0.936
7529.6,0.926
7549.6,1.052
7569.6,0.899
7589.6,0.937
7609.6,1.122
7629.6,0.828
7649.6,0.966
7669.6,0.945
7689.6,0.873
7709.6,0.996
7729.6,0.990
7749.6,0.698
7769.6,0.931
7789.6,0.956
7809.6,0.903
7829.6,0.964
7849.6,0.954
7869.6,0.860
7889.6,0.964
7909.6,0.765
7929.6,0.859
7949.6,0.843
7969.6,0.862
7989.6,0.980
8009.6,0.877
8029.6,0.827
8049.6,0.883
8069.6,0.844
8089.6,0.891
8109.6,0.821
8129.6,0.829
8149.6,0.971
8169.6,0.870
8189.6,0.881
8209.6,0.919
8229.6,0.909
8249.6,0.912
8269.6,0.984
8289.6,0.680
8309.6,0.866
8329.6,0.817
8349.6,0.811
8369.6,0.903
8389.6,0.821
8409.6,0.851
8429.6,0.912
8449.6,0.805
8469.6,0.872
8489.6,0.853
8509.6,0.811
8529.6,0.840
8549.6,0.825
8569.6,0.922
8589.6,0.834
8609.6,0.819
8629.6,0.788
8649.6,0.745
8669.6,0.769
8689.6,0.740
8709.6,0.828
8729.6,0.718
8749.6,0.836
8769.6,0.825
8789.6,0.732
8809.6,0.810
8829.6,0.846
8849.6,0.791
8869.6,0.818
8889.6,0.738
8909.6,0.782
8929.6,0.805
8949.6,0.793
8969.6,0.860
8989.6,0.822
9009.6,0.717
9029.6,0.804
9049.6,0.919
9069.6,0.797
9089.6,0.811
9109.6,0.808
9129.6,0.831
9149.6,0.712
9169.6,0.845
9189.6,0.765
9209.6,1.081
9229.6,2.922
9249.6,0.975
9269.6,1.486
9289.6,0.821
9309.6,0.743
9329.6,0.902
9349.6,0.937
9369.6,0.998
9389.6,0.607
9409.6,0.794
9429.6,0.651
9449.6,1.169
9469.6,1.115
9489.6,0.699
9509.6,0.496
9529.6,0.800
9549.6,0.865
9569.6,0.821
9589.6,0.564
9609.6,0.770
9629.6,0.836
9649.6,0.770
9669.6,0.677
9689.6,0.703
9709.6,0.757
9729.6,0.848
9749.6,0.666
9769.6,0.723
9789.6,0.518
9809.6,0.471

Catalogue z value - 0.41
